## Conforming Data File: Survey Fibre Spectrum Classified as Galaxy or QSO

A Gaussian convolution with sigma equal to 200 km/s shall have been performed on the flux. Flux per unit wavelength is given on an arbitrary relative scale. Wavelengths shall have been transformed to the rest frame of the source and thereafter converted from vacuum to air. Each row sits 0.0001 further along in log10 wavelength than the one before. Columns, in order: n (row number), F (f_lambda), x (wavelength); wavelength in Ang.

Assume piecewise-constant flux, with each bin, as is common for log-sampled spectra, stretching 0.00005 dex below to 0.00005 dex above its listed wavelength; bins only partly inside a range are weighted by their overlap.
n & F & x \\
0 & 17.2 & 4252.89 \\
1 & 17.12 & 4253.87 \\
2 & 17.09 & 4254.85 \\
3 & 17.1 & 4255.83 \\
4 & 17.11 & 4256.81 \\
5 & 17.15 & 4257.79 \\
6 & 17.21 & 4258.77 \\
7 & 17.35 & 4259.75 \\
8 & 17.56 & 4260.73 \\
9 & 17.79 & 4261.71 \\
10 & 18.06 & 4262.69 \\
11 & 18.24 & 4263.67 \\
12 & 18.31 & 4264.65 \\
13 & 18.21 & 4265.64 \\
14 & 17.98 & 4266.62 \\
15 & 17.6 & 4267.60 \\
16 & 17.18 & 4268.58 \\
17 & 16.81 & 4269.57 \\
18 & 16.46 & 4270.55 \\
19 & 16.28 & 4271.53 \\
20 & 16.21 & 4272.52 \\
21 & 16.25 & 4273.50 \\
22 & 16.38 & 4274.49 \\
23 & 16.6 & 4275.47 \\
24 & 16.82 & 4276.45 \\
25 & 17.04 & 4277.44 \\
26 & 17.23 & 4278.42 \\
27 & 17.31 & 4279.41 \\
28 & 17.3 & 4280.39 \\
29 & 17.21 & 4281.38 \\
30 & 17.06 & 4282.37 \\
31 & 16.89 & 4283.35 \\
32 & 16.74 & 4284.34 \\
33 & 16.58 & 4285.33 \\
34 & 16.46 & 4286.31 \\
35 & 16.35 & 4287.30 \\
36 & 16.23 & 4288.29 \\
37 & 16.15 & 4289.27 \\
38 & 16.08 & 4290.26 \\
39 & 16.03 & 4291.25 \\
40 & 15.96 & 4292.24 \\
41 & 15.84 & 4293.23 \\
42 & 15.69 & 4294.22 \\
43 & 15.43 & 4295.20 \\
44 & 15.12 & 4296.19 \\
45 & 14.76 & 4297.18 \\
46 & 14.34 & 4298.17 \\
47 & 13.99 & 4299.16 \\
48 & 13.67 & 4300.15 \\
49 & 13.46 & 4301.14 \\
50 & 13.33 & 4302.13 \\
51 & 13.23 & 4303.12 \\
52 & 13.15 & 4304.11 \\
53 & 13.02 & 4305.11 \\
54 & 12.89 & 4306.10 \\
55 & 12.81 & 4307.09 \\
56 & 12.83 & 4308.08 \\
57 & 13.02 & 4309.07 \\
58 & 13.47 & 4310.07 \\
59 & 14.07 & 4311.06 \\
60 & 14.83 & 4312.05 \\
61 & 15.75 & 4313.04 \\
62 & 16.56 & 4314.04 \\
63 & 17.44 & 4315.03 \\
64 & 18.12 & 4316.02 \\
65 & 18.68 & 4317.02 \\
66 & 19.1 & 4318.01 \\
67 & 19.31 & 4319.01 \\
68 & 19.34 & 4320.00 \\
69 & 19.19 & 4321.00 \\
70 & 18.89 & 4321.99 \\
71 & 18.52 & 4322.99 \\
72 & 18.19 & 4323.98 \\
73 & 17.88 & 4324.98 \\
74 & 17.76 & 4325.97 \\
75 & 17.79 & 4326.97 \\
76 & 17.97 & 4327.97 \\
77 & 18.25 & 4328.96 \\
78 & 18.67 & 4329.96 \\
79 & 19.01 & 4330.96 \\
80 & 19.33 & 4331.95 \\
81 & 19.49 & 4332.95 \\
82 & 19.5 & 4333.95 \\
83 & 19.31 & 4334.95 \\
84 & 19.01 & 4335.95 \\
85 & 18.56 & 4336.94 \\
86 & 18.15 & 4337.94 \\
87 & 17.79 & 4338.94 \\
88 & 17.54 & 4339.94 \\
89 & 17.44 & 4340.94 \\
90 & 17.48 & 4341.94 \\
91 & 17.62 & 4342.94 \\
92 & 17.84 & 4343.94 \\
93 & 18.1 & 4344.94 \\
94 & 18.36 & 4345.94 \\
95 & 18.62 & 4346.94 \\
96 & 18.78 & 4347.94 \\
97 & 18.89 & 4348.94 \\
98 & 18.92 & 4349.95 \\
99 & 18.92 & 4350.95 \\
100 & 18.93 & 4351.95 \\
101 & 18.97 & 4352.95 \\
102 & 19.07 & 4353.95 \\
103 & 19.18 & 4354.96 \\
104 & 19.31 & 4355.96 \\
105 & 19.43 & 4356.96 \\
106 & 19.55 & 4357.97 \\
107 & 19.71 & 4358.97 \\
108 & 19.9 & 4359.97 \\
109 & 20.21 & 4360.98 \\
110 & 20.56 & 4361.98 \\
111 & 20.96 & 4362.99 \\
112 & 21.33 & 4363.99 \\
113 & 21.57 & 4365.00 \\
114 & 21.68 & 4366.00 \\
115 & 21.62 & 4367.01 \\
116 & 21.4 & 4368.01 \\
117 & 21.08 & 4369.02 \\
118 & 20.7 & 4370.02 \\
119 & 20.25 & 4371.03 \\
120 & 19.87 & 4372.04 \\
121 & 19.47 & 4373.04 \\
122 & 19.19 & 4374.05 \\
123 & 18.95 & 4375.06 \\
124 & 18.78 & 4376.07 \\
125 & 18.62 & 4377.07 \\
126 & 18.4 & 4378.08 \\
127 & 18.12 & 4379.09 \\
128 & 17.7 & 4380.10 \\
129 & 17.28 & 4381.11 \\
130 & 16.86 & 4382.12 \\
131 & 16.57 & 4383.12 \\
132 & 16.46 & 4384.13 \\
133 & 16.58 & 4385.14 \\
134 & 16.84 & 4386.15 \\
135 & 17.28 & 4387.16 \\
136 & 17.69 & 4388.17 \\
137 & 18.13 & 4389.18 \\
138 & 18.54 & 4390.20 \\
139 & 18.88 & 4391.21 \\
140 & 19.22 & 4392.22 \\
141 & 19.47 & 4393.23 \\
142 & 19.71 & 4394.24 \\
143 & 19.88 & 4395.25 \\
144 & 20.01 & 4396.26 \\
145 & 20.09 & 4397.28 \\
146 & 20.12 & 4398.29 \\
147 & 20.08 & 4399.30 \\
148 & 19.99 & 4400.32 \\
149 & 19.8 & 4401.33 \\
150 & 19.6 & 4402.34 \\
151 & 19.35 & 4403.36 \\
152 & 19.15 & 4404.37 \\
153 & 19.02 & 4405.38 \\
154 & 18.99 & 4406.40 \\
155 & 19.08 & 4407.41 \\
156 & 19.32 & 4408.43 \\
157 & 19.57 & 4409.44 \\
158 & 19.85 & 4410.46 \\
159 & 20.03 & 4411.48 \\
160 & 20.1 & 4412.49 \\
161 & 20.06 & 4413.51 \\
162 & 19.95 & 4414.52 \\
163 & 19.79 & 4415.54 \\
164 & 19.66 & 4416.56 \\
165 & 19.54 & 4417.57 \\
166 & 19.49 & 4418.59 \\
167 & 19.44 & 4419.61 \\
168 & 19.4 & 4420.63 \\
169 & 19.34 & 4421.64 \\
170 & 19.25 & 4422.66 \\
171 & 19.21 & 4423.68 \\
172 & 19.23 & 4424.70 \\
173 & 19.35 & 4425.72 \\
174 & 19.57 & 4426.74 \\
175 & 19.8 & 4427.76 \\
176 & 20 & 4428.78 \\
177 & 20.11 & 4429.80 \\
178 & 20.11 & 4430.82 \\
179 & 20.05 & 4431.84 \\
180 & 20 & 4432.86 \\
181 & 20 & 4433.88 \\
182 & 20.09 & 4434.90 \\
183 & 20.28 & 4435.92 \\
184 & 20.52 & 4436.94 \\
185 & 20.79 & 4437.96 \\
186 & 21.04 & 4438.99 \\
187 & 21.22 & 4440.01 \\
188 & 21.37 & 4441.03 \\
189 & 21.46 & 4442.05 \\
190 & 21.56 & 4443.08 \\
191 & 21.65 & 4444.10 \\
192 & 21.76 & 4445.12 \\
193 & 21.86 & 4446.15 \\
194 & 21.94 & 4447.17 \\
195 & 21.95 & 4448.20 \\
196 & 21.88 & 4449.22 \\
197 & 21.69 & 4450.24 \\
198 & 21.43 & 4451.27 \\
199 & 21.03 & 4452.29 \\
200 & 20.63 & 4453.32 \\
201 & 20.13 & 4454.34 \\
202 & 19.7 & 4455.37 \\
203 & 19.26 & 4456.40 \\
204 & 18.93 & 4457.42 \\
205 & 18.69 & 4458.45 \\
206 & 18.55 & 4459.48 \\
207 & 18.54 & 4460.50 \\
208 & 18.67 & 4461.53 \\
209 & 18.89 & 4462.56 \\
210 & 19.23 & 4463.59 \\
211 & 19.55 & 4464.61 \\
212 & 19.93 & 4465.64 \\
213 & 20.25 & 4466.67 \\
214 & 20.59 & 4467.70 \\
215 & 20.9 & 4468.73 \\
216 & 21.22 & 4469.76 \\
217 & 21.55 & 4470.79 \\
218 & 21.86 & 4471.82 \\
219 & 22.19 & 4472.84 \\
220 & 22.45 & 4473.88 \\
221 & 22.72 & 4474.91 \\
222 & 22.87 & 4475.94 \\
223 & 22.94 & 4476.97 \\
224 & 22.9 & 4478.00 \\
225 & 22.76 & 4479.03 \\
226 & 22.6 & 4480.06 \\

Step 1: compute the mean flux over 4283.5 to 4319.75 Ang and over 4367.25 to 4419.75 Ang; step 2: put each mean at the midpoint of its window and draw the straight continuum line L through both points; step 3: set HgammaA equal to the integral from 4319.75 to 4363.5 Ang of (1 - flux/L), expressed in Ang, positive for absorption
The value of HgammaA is -4.7 Ang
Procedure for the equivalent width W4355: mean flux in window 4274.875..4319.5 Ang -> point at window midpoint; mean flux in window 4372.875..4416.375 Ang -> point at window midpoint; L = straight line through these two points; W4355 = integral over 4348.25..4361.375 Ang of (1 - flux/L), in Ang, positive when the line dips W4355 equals -1.3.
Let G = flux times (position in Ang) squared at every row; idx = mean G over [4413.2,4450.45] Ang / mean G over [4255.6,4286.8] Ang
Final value 1.3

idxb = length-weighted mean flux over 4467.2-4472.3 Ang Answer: 21.2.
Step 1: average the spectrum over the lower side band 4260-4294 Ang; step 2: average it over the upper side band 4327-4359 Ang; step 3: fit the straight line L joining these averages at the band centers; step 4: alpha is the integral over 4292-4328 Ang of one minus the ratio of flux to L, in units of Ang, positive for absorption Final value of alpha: 4.1 Ang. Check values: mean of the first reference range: 16.9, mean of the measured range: 15.8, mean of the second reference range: 18.7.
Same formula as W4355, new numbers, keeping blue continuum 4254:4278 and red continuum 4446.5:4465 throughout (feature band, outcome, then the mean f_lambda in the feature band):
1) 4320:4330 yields -0.1 Ang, 18.3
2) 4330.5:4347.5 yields -0.1 Ang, 18.4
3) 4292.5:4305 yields 2.4 Ang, 14.3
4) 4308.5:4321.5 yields 0.8 Ang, 16.8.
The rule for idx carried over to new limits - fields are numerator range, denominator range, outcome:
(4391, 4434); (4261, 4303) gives 1.28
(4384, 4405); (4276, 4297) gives 1.21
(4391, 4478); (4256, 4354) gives 1.27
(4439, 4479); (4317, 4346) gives 1.20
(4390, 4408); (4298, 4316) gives 1.44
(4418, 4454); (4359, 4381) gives 1.06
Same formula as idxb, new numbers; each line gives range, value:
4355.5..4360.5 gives 19.6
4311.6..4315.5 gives 16.2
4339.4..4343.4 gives 17.5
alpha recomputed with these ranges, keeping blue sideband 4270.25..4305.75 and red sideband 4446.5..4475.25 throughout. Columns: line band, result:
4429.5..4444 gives -0.59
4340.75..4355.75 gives -0.97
